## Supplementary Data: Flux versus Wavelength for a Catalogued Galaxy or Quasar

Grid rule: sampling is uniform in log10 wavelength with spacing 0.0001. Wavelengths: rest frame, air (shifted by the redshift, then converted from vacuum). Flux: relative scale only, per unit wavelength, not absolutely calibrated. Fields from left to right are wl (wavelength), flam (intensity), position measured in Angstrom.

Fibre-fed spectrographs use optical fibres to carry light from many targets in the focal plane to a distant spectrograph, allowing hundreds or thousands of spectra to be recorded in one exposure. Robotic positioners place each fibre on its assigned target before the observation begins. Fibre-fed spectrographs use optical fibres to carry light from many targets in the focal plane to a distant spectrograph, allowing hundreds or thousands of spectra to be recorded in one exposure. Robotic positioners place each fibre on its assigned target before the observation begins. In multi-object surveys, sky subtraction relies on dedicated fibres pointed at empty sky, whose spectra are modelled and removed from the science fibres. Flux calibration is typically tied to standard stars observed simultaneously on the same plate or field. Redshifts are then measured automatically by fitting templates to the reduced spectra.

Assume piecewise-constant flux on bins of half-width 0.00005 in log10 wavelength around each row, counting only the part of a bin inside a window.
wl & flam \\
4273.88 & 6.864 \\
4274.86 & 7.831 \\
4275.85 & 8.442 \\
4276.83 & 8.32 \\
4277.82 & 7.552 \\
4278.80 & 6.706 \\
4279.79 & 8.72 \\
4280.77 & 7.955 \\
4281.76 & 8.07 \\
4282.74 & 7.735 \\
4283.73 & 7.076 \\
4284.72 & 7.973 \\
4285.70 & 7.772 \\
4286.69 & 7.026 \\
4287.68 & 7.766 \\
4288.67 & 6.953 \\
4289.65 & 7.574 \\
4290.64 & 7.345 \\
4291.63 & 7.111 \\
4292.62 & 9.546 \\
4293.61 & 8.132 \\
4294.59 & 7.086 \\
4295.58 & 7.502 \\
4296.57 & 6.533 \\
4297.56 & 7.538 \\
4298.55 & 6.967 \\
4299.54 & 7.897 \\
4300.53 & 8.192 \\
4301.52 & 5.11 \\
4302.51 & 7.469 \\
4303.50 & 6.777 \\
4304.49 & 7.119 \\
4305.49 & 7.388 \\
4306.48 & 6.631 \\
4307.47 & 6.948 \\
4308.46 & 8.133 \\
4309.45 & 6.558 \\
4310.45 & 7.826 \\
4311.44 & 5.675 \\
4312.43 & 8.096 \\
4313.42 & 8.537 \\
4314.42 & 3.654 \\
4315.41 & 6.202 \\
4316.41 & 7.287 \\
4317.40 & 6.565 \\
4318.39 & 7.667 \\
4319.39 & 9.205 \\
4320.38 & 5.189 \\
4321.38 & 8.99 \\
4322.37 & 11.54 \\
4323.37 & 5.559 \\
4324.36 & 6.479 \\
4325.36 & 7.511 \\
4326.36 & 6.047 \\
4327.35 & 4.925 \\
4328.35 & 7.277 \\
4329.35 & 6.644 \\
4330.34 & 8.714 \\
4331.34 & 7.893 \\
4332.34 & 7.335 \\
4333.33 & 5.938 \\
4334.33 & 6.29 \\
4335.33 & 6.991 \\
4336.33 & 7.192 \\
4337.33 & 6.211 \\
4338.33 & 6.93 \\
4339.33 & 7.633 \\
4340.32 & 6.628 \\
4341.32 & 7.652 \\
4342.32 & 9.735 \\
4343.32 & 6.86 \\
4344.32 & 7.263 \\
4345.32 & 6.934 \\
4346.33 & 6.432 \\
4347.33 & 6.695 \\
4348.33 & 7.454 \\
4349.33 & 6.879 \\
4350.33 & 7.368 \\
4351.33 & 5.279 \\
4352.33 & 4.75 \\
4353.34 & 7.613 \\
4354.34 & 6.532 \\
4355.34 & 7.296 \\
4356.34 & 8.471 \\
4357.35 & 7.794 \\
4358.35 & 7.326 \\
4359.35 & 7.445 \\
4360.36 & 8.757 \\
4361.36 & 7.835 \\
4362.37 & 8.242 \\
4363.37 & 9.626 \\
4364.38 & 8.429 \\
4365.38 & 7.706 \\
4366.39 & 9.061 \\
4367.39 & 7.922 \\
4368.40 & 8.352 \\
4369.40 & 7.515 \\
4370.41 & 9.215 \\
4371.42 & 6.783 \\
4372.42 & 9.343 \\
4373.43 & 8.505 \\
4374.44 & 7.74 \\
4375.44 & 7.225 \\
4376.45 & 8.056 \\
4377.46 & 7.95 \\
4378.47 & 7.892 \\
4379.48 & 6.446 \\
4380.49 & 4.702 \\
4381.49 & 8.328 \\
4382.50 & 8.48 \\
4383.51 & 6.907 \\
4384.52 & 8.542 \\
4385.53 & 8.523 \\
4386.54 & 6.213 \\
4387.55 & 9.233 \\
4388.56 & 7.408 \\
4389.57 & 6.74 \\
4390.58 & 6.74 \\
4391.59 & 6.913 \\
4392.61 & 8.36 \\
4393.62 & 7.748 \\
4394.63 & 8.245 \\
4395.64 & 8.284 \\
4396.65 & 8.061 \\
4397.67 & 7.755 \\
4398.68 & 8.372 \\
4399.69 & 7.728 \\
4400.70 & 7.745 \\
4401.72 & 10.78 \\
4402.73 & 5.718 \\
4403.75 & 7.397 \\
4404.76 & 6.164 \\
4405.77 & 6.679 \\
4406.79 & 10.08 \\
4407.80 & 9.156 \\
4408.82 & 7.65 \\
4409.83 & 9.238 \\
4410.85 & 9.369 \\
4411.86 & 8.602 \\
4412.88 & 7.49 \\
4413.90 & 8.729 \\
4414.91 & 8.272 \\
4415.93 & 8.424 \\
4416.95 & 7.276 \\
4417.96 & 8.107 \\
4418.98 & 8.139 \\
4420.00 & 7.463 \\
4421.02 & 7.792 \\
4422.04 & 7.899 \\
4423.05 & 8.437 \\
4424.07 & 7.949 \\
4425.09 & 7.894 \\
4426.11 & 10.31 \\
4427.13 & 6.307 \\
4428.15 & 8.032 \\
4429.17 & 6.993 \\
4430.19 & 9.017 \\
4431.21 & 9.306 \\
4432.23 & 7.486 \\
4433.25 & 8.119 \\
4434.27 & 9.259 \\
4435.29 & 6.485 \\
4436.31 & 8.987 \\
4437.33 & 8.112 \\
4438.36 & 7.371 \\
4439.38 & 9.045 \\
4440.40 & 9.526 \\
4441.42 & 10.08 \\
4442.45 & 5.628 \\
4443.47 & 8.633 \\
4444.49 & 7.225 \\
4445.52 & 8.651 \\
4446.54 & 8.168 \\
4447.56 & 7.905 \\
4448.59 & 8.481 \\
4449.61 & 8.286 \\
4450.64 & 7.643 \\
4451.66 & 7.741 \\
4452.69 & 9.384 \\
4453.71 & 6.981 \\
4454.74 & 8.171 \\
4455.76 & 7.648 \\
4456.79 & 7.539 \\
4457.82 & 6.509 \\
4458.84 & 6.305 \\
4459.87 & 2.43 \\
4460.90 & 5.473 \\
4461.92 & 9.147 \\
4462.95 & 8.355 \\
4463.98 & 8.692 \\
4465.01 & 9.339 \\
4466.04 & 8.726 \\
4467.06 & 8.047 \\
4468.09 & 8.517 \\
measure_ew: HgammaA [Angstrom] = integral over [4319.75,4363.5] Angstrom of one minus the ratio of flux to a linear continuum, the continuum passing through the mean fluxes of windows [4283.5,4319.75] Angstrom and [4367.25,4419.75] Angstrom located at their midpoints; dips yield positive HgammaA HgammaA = 1.9 Angstrom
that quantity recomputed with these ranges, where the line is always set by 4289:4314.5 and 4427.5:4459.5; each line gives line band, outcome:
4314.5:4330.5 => 0.6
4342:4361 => 0.8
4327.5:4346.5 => 0.7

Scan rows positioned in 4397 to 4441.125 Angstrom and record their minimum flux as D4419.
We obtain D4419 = 5.718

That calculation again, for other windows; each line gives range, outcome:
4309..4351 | 3.654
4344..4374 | 4.75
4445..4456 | 6.981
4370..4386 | 4.702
